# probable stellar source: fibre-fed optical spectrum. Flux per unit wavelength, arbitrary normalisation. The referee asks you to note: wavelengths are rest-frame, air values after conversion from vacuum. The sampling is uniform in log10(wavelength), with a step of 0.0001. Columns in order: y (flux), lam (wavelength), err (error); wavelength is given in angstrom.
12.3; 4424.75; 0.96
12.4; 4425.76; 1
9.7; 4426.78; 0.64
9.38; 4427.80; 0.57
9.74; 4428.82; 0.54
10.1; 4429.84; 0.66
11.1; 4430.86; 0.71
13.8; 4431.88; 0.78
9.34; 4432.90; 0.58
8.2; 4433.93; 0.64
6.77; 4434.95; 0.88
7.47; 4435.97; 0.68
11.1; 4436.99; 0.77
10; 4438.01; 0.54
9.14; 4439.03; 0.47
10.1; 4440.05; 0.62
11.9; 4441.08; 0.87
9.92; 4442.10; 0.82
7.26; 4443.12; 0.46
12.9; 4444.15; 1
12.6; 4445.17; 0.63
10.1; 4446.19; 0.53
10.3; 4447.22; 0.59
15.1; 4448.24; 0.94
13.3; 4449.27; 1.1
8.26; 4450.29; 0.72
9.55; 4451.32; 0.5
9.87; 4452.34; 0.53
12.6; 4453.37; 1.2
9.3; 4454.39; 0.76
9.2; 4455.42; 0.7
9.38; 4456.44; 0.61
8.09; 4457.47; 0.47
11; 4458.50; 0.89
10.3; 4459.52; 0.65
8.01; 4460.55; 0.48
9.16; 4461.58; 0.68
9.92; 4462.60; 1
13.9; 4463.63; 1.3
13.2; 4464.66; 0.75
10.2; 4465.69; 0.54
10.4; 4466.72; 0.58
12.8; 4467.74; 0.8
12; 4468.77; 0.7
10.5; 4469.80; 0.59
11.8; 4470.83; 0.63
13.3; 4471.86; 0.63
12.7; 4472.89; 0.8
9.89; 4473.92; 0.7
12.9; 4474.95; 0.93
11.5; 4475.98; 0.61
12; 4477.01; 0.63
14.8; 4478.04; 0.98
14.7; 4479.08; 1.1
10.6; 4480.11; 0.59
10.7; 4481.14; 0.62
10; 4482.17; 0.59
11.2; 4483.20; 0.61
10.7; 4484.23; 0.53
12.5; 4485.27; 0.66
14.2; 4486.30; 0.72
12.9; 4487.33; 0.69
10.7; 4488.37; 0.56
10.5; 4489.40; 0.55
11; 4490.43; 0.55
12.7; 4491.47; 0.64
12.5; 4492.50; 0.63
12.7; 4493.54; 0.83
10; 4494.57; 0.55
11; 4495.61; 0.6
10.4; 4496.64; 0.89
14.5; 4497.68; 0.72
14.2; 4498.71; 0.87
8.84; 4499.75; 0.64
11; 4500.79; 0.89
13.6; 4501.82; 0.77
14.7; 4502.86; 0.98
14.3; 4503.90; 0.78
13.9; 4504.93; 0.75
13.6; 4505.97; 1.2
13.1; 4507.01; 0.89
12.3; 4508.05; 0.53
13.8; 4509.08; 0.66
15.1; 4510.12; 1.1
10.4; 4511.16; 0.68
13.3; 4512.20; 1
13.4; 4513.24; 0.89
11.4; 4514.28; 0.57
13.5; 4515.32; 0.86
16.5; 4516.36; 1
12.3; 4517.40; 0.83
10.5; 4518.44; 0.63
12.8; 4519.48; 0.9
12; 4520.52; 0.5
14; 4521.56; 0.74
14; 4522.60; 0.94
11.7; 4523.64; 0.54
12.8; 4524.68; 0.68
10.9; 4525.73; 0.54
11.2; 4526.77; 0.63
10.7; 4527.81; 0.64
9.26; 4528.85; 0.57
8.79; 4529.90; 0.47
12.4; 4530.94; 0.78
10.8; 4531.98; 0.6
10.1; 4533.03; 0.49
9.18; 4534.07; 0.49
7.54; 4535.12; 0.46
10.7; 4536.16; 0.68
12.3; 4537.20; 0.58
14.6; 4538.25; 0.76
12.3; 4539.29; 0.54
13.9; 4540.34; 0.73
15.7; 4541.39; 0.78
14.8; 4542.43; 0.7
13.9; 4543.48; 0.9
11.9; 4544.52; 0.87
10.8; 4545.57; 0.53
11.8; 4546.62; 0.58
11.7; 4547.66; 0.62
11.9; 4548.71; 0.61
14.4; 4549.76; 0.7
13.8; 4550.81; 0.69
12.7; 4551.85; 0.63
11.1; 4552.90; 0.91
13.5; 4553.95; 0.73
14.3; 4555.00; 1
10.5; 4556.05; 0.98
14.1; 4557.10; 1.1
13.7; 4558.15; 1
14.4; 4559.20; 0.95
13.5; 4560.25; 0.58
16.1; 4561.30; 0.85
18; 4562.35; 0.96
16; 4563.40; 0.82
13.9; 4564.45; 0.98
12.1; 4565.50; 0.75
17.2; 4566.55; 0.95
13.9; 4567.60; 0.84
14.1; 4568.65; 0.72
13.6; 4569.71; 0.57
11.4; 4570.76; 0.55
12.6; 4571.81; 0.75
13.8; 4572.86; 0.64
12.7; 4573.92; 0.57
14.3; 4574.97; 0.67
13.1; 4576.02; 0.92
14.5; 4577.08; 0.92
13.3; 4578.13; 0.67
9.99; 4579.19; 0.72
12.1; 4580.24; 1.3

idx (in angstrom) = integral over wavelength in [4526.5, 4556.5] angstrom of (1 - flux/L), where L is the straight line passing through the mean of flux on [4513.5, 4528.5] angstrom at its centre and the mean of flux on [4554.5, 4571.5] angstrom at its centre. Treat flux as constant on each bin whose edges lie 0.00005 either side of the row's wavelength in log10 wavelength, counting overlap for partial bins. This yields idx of 3.0 angstrom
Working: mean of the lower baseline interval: 12.4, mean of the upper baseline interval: 14.2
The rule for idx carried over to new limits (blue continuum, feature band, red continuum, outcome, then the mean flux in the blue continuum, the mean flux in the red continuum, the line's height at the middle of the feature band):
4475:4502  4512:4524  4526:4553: -1.09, 11.9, 11.9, 11.9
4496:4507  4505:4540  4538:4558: 2.38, 12.9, 13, 13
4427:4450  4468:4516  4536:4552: -2.37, 10.4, 13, 11.7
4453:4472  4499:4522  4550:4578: -1.41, 10.7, 13.8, 12.2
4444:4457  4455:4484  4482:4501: 0.14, 10.9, 11.7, 11.3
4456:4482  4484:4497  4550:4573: 0.22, 11.3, 13.8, 11.9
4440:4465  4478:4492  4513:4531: -0.68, 10.6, 12.1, 11.3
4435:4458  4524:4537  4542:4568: 2.44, 10.3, 13.6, 12.8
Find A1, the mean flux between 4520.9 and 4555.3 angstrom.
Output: 12.1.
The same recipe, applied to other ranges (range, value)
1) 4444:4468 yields 10.8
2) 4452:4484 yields 11.2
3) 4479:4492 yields 11.6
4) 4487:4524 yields 12.6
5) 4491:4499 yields 12.2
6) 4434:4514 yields 11.5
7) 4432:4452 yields 10.2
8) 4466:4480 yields 12.2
